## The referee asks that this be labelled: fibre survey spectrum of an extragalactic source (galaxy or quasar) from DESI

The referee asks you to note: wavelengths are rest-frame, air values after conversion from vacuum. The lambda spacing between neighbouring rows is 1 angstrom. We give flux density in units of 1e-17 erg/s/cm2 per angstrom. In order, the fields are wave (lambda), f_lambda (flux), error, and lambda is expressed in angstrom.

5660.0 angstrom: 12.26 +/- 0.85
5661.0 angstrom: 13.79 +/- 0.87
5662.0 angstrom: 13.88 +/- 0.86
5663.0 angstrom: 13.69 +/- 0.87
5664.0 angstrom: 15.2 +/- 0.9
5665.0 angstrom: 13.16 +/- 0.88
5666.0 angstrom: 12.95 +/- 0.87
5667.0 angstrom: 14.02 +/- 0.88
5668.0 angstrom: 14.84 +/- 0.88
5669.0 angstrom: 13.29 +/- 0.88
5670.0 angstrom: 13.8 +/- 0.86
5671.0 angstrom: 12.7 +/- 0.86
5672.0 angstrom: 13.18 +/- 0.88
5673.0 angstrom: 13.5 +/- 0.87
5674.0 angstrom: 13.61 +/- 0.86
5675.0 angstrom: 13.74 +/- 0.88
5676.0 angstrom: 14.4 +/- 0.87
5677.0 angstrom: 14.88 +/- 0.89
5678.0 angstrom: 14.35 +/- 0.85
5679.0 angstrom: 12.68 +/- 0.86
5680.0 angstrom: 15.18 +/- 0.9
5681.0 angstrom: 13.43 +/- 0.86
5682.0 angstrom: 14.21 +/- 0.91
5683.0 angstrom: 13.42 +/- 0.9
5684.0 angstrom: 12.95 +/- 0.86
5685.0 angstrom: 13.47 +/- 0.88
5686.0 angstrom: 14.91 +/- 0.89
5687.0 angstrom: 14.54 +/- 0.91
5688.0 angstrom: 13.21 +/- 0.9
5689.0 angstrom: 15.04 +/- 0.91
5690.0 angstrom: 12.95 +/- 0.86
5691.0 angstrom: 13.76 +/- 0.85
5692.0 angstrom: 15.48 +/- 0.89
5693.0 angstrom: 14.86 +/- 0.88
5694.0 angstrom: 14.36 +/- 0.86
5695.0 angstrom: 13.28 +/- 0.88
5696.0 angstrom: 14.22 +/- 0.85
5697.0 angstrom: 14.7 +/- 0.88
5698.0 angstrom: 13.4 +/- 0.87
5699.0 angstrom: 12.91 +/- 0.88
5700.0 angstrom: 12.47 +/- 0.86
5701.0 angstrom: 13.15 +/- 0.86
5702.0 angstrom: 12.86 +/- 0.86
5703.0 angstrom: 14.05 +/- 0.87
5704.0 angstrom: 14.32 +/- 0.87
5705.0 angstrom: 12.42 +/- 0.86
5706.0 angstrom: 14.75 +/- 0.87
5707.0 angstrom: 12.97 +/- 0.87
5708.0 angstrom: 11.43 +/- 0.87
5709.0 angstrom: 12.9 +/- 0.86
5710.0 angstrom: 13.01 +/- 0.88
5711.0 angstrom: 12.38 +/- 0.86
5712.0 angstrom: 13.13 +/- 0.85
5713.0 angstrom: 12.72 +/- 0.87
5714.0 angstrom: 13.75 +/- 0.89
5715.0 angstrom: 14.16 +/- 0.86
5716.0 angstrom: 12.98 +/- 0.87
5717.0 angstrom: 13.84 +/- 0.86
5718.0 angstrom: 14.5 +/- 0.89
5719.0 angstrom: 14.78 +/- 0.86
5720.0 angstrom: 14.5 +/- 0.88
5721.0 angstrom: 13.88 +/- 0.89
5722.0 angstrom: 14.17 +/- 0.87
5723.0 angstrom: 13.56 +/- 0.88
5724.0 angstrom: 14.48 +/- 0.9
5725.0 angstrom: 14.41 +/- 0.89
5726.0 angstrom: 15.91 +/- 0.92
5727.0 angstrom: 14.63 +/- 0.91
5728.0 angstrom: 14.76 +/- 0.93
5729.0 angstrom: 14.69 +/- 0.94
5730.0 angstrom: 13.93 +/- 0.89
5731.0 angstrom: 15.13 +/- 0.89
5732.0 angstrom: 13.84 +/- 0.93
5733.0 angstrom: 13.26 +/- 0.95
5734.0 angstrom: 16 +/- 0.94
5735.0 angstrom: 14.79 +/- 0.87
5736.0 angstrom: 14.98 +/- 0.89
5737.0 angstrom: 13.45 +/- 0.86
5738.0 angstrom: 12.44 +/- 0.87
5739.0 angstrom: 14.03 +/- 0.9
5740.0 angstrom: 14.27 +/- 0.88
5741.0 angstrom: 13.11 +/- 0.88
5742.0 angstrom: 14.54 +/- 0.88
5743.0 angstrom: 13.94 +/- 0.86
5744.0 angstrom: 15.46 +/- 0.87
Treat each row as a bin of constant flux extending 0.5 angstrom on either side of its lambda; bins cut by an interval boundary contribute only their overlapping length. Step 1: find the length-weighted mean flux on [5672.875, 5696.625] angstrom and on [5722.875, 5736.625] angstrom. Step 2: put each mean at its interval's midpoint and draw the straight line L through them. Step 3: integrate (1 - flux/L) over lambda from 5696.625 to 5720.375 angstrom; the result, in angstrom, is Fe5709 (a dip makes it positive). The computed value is 1.5 angstrom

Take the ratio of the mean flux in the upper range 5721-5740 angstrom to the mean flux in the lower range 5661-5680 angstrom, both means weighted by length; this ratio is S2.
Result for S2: 1.04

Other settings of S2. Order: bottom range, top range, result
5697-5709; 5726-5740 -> 1.09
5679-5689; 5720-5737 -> 1.04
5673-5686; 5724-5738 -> 1.05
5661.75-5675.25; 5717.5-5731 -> 1.06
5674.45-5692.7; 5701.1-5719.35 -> 0.95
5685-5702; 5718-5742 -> 1.03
